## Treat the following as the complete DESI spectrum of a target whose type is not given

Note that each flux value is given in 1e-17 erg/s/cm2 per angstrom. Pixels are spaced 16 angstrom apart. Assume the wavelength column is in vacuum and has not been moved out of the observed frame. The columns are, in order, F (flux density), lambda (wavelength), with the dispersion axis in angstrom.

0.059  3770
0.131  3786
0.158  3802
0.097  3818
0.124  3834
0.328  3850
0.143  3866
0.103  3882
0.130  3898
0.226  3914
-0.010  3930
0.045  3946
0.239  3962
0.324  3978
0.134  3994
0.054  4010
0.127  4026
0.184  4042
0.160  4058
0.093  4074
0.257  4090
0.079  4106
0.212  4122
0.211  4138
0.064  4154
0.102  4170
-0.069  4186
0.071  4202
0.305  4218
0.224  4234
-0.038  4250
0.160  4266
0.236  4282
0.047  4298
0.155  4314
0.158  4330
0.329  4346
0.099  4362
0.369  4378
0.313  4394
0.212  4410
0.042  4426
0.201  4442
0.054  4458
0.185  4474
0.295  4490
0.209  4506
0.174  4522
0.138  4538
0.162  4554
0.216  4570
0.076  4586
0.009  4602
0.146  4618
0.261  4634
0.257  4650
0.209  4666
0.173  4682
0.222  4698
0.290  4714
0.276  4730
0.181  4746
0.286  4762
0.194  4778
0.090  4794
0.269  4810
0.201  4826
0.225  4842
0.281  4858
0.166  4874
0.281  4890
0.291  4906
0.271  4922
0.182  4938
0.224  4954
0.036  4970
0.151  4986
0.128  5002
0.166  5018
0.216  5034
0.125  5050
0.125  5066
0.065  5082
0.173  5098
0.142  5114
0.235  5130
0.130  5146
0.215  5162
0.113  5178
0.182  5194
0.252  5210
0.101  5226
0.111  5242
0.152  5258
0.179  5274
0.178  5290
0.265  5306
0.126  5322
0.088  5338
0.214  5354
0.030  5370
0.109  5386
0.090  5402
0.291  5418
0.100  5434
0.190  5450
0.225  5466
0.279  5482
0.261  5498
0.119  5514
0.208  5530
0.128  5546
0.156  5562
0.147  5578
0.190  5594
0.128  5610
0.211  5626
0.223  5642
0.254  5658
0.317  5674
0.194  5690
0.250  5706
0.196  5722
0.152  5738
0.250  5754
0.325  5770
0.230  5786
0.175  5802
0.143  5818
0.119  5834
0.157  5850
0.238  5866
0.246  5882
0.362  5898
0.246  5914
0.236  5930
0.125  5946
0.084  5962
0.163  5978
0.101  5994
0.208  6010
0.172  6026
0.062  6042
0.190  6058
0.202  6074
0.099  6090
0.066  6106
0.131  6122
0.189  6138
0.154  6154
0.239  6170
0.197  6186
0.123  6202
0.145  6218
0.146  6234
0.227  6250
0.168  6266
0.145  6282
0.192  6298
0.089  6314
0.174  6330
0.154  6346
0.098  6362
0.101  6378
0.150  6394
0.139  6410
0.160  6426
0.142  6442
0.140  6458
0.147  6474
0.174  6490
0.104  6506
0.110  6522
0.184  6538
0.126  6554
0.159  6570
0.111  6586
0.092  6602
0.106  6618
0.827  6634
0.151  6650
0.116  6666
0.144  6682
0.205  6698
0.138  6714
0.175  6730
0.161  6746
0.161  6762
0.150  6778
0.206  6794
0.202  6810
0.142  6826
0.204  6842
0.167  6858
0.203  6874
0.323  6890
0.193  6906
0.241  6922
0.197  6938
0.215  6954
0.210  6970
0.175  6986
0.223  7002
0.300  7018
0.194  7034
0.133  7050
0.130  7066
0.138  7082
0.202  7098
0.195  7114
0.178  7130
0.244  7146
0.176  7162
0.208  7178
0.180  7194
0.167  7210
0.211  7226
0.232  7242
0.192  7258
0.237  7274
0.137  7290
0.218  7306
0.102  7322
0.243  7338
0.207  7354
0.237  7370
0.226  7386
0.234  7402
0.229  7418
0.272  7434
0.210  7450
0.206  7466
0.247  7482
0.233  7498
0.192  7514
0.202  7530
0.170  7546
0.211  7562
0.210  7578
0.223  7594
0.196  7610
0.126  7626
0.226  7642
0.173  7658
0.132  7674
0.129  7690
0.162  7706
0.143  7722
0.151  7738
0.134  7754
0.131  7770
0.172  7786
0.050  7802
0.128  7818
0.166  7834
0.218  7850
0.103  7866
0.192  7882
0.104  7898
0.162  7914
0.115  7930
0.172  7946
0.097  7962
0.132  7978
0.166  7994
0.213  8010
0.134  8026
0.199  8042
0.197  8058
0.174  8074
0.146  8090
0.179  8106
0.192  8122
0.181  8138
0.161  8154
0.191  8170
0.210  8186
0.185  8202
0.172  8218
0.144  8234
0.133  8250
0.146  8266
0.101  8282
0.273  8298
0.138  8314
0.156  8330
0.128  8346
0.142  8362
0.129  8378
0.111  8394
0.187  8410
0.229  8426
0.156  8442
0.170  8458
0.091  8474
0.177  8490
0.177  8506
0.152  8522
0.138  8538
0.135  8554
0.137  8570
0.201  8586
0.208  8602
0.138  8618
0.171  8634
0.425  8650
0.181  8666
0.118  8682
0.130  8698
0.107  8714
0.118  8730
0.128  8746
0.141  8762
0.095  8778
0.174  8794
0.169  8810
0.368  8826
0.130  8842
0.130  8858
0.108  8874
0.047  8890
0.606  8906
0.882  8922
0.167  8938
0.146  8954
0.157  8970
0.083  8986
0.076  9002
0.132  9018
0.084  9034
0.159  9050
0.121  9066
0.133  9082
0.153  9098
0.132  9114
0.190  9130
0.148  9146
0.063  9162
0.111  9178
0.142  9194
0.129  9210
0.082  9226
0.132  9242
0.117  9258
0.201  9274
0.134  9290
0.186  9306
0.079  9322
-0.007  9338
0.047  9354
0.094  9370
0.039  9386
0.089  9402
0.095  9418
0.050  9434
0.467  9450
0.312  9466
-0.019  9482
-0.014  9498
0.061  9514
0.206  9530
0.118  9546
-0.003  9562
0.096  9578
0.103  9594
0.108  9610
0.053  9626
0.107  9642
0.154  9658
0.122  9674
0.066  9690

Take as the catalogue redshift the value 0.78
